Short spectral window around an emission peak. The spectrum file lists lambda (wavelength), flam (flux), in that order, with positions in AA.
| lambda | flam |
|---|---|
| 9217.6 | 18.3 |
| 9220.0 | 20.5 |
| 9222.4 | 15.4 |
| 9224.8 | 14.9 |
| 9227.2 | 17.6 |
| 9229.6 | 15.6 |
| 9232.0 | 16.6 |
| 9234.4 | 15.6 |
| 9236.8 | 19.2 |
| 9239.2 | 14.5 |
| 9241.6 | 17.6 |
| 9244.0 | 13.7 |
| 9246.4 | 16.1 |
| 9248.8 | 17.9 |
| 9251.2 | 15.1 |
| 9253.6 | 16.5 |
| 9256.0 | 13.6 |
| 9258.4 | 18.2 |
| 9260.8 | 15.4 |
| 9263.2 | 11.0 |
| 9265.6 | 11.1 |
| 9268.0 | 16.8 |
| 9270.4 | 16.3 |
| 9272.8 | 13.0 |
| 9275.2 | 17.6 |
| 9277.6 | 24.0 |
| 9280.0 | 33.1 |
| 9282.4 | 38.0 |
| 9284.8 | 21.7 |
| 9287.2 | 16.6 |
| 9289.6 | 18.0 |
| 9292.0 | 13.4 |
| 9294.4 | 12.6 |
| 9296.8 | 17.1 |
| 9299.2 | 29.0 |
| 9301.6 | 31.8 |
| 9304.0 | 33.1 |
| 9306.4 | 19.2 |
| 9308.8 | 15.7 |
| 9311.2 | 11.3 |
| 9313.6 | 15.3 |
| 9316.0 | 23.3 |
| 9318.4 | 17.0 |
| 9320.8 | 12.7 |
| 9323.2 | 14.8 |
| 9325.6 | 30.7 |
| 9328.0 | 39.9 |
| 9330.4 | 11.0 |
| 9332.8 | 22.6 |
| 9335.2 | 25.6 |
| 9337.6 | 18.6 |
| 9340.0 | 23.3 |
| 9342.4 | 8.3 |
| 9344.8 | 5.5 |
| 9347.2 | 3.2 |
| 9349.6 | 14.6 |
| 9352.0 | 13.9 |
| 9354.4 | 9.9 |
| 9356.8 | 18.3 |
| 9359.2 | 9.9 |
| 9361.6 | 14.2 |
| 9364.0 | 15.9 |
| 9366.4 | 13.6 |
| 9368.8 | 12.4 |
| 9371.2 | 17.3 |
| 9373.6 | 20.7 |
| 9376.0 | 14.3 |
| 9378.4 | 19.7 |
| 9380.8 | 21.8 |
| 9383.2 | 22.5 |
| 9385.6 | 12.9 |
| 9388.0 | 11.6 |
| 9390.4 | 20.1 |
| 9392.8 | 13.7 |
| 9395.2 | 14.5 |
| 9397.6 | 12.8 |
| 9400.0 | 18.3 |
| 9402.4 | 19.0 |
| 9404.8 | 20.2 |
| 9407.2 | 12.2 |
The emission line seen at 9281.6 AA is [S II] 6716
